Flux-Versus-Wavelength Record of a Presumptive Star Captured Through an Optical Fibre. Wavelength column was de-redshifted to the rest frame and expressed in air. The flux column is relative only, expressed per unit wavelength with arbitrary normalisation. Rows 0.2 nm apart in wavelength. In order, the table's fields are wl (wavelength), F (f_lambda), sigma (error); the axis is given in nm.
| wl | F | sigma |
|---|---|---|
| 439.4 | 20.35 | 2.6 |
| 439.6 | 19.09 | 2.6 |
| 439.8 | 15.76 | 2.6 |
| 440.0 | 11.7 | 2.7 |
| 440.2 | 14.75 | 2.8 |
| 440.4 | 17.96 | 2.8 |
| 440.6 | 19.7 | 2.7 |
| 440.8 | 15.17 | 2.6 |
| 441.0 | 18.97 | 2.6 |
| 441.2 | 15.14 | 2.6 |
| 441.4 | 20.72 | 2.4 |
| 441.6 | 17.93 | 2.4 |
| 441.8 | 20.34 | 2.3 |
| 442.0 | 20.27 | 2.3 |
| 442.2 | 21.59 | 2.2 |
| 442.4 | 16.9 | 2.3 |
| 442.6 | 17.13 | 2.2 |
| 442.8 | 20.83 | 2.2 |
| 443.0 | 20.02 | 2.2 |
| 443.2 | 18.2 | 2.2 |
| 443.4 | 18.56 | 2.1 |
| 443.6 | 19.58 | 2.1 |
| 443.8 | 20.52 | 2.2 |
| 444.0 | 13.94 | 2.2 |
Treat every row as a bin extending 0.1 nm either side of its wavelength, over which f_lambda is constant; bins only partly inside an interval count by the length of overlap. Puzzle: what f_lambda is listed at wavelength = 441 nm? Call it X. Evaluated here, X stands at 18.97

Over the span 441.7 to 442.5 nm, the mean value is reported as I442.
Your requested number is 19.8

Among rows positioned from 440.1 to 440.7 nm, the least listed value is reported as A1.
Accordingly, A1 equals 14.75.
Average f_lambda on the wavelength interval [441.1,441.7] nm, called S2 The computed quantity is 17.9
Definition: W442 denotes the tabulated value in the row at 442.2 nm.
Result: 21.59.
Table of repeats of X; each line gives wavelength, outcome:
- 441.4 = 20.72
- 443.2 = 18.2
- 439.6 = 19.09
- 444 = 13.94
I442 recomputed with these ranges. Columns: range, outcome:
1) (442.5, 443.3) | 19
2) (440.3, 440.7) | 18.8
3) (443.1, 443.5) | 18.4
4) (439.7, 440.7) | 16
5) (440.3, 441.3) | 17.4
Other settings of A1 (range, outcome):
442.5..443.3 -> 17.13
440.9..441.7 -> 15.14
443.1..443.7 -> 18.2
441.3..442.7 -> 16.9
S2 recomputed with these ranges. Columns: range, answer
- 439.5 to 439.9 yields 17.4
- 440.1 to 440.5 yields 16.4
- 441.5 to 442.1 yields 19.5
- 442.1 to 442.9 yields 19.1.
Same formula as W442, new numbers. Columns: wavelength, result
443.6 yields 19.58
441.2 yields 15.14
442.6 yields 17.13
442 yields 20.27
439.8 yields 15.76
